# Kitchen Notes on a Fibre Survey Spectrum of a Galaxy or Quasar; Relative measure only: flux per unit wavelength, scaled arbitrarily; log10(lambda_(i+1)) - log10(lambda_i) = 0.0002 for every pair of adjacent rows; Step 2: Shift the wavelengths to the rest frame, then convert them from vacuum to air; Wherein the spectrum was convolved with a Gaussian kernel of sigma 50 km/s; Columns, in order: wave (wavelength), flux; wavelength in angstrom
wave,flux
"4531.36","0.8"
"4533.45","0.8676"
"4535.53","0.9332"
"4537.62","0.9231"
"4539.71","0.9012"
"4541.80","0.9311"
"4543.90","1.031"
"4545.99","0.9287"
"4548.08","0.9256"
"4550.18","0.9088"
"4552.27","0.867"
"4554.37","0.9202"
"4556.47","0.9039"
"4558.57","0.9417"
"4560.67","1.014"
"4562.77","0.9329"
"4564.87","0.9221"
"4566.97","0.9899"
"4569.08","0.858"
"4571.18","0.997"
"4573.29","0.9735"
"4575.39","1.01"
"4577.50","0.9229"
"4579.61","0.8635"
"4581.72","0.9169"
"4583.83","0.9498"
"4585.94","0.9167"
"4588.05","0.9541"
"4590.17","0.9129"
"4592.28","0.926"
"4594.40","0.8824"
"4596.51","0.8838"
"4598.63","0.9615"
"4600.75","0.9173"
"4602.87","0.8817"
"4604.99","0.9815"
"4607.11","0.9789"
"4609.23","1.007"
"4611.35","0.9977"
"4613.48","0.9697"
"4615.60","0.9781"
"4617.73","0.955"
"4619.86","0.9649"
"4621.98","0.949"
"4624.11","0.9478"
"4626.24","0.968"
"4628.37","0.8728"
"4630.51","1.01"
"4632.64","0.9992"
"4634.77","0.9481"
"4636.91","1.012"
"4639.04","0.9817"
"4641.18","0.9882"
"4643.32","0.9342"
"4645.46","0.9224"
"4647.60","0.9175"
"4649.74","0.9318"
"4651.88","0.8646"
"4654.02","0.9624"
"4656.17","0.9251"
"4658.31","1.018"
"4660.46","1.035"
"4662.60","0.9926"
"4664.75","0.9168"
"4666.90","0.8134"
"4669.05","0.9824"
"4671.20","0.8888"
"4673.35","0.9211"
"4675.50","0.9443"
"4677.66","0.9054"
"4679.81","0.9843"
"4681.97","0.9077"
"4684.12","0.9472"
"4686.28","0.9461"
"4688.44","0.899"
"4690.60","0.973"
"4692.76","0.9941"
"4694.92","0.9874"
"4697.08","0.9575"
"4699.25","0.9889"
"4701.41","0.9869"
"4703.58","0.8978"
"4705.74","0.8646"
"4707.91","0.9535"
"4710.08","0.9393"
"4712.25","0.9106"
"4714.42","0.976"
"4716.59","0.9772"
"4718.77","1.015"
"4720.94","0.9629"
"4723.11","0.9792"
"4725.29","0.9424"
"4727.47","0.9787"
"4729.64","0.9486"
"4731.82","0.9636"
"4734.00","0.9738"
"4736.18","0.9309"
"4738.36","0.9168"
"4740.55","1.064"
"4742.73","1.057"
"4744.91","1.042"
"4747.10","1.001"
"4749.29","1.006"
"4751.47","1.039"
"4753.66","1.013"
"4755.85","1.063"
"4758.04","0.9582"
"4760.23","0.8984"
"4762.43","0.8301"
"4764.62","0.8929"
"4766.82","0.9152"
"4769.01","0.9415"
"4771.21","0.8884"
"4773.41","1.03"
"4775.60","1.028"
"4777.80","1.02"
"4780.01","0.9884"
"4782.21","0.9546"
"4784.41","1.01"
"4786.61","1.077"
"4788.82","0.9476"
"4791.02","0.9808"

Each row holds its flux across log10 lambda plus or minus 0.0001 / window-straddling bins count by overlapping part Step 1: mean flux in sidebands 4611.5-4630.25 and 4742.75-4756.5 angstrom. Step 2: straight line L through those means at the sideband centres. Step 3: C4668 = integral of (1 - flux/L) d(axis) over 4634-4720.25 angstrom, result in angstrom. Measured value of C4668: 3.4 angstrom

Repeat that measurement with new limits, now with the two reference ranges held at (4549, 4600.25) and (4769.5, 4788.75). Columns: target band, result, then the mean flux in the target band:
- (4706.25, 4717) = 0.31 angstrom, 0.945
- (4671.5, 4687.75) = 0.50 angstrom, 0.933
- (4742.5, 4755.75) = -0.56 angstrom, 1.03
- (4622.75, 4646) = -0.34 angstrom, 0.963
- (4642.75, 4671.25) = 0.55 angstrom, 0.938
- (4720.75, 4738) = 0.37 angstrom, 0.958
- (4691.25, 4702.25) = -0.16 angstrom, 0.983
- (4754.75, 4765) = 0.60 angstrom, 0.931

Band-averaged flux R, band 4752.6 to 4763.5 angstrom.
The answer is 0.952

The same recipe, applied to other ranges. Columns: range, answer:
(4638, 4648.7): 0.948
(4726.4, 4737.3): 0.96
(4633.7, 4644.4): 0.973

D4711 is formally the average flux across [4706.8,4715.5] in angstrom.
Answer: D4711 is 0.944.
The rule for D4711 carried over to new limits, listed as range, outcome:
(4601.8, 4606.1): 0.932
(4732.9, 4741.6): 0.97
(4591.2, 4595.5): 0.905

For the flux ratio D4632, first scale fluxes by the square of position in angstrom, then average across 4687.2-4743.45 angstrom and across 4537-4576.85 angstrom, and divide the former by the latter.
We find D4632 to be 1.10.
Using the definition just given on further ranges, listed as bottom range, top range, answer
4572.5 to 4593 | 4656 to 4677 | 1.05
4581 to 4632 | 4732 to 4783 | 1.10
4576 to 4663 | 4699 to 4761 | 1.08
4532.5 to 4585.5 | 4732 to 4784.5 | 1.14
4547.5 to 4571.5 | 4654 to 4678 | 1.06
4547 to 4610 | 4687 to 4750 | 1.10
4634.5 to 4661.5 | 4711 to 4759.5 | 1.07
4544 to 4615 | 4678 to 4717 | 1.06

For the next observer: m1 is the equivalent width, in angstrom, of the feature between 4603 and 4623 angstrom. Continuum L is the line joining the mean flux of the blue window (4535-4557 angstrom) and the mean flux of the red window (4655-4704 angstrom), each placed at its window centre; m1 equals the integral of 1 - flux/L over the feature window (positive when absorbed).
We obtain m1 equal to -0.7 angstrom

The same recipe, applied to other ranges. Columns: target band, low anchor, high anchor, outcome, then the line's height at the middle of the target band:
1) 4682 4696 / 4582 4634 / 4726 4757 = 0.4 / 0.979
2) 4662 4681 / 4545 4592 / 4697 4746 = 0.6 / 0.956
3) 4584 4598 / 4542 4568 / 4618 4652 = 0.4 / 0.946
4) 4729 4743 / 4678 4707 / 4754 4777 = -0.4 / 0.948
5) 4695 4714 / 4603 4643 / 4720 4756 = 0.8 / 0.985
